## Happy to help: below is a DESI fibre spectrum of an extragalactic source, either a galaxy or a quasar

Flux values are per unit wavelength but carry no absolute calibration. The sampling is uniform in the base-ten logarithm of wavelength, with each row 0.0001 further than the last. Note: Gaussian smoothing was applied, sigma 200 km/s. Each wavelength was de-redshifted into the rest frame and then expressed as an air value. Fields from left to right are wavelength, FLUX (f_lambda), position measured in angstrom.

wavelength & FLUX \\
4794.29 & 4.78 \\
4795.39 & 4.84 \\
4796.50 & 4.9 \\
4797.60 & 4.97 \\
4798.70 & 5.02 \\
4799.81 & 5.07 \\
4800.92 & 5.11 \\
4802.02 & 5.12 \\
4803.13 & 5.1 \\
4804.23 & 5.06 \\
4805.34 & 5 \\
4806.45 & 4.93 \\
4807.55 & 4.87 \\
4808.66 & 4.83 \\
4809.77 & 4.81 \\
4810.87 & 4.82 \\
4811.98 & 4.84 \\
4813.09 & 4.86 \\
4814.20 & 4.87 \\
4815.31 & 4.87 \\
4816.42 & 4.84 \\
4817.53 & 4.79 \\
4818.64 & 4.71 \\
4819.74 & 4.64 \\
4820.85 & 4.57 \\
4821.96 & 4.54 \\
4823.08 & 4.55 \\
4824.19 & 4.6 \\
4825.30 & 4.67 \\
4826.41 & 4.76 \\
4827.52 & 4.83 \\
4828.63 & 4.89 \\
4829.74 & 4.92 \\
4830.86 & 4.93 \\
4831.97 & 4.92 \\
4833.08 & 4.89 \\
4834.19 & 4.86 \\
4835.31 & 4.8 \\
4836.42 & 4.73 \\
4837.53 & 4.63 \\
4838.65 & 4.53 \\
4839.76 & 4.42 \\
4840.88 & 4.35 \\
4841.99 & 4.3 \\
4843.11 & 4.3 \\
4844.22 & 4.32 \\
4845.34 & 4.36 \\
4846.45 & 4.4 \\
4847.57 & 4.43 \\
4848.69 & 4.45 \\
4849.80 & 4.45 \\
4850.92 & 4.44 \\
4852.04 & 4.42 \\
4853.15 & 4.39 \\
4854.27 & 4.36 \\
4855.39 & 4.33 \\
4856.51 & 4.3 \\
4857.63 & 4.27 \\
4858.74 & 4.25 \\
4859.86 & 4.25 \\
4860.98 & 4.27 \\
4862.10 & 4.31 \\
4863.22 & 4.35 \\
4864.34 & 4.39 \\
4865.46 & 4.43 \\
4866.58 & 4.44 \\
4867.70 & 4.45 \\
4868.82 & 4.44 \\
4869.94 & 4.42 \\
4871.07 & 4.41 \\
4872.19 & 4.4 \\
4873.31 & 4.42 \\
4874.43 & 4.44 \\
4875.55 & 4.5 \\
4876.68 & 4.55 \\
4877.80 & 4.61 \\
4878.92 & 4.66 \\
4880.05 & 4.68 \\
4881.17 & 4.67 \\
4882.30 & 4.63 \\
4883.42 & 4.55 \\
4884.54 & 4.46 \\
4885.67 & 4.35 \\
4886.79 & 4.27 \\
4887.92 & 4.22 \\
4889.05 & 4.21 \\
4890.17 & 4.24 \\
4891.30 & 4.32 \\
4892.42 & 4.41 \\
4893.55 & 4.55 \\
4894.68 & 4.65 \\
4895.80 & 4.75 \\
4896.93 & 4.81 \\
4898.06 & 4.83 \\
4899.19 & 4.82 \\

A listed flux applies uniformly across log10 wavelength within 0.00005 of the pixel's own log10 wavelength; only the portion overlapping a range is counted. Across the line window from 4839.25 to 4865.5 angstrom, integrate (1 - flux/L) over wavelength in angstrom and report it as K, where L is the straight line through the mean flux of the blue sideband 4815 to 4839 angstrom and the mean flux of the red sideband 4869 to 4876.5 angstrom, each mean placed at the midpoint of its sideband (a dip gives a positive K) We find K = 1.3 angstrom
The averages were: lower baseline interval 4.75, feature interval 4.35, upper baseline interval 4.43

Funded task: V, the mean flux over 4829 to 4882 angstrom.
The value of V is 4.49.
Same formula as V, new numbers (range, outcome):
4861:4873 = 4.4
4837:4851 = 4.41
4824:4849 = 4.62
